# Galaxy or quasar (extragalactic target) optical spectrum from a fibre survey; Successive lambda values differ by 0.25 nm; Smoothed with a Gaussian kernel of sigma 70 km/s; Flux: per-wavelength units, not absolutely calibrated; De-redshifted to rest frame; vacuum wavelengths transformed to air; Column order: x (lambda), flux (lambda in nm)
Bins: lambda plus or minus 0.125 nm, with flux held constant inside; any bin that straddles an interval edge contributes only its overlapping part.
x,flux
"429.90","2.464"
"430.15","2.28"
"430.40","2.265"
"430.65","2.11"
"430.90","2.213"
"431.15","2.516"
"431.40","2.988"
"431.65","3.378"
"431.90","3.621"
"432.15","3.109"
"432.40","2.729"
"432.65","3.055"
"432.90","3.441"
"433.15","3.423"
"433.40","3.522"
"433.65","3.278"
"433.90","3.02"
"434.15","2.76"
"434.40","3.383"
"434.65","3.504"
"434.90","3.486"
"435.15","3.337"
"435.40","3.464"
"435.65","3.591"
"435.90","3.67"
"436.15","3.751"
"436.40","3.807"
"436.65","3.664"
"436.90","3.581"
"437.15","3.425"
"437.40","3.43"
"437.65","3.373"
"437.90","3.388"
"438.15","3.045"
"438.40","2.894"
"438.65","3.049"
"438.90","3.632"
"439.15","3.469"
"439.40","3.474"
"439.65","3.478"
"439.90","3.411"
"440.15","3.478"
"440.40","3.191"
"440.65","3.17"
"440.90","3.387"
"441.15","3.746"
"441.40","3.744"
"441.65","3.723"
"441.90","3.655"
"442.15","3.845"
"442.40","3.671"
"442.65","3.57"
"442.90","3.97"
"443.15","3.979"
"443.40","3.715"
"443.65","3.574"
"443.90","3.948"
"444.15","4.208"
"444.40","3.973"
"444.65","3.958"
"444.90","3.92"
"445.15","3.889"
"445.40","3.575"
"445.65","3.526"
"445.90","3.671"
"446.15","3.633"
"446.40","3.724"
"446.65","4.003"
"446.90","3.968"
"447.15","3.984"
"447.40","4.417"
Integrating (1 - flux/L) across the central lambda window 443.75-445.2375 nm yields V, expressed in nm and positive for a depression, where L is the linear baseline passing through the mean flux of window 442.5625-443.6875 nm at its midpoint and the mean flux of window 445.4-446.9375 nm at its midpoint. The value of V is -0.09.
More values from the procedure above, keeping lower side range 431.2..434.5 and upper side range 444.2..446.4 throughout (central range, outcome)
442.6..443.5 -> -0.04 nm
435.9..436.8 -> -0.10 nm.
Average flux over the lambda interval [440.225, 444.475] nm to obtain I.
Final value 3.7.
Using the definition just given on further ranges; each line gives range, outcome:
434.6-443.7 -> 3.52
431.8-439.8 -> 3.37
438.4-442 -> 3.45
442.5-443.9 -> 3.78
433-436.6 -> 3.43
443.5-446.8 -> 3.82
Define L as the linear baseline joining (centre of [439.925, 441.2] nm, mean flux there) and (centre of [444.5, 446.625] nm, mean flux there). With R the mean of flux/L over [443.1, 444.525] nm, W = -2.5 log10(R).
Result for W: -0.08 mag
